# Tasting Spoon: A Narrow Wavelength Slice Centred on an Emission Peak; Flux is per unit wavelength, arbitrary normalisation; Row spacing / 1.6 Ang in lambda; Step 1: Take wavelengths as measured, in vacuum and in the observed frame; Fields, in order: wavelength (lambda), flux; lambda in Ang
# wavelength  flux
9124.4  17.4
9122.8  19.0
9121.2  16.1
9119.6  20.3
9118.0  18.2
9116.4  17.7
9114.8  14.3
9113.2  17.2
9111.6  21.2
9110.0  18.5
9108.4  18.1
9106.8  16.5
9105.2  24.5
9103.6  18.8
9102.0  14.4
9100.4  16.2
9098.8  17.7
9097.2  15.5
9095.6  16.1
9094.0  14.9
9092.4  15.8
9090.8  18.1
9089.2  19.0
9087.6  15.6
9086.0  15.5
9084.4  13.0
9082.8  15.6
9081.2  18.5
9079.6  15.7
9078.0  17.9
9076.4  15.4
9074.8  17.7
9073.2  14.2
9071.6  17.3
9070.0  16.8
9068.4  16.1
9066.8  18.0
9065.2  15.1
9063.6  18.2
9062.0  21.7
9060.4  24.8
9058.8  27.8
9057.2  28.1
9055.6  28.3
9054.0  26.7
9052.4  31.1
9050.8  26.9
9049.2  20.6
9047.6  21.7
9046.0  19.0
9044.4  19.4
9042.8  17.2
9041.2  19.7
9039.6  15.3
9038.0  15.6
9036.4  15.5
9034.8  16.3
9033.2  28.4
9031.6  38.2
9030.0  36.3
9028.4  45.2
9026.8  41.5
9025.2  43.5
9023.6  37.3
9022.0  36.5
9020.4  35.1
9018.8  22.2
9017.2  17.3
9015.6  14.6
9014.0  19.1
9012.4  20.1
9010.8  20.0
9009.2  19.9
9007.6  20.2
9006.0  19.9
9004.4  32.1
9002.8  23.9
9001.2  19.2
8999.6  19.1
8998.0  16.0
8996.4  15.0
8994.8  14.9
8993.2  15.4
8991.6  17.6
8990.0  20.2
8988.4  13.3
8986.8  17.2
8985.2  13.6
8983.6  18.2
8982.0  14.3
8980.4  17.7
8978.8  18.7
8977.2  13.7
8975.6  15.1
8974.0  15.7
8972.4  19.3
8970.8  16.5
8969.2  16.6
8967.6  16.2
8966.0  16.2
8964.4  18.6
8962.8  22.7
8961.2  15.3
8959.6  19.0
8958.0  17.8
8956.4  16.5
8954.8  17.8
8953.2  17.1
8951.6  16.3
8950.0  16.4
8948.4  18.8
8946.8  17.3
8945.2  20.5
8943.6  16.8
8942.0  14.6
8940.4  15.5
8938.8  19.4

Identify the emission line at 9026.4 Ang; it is H-alpha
